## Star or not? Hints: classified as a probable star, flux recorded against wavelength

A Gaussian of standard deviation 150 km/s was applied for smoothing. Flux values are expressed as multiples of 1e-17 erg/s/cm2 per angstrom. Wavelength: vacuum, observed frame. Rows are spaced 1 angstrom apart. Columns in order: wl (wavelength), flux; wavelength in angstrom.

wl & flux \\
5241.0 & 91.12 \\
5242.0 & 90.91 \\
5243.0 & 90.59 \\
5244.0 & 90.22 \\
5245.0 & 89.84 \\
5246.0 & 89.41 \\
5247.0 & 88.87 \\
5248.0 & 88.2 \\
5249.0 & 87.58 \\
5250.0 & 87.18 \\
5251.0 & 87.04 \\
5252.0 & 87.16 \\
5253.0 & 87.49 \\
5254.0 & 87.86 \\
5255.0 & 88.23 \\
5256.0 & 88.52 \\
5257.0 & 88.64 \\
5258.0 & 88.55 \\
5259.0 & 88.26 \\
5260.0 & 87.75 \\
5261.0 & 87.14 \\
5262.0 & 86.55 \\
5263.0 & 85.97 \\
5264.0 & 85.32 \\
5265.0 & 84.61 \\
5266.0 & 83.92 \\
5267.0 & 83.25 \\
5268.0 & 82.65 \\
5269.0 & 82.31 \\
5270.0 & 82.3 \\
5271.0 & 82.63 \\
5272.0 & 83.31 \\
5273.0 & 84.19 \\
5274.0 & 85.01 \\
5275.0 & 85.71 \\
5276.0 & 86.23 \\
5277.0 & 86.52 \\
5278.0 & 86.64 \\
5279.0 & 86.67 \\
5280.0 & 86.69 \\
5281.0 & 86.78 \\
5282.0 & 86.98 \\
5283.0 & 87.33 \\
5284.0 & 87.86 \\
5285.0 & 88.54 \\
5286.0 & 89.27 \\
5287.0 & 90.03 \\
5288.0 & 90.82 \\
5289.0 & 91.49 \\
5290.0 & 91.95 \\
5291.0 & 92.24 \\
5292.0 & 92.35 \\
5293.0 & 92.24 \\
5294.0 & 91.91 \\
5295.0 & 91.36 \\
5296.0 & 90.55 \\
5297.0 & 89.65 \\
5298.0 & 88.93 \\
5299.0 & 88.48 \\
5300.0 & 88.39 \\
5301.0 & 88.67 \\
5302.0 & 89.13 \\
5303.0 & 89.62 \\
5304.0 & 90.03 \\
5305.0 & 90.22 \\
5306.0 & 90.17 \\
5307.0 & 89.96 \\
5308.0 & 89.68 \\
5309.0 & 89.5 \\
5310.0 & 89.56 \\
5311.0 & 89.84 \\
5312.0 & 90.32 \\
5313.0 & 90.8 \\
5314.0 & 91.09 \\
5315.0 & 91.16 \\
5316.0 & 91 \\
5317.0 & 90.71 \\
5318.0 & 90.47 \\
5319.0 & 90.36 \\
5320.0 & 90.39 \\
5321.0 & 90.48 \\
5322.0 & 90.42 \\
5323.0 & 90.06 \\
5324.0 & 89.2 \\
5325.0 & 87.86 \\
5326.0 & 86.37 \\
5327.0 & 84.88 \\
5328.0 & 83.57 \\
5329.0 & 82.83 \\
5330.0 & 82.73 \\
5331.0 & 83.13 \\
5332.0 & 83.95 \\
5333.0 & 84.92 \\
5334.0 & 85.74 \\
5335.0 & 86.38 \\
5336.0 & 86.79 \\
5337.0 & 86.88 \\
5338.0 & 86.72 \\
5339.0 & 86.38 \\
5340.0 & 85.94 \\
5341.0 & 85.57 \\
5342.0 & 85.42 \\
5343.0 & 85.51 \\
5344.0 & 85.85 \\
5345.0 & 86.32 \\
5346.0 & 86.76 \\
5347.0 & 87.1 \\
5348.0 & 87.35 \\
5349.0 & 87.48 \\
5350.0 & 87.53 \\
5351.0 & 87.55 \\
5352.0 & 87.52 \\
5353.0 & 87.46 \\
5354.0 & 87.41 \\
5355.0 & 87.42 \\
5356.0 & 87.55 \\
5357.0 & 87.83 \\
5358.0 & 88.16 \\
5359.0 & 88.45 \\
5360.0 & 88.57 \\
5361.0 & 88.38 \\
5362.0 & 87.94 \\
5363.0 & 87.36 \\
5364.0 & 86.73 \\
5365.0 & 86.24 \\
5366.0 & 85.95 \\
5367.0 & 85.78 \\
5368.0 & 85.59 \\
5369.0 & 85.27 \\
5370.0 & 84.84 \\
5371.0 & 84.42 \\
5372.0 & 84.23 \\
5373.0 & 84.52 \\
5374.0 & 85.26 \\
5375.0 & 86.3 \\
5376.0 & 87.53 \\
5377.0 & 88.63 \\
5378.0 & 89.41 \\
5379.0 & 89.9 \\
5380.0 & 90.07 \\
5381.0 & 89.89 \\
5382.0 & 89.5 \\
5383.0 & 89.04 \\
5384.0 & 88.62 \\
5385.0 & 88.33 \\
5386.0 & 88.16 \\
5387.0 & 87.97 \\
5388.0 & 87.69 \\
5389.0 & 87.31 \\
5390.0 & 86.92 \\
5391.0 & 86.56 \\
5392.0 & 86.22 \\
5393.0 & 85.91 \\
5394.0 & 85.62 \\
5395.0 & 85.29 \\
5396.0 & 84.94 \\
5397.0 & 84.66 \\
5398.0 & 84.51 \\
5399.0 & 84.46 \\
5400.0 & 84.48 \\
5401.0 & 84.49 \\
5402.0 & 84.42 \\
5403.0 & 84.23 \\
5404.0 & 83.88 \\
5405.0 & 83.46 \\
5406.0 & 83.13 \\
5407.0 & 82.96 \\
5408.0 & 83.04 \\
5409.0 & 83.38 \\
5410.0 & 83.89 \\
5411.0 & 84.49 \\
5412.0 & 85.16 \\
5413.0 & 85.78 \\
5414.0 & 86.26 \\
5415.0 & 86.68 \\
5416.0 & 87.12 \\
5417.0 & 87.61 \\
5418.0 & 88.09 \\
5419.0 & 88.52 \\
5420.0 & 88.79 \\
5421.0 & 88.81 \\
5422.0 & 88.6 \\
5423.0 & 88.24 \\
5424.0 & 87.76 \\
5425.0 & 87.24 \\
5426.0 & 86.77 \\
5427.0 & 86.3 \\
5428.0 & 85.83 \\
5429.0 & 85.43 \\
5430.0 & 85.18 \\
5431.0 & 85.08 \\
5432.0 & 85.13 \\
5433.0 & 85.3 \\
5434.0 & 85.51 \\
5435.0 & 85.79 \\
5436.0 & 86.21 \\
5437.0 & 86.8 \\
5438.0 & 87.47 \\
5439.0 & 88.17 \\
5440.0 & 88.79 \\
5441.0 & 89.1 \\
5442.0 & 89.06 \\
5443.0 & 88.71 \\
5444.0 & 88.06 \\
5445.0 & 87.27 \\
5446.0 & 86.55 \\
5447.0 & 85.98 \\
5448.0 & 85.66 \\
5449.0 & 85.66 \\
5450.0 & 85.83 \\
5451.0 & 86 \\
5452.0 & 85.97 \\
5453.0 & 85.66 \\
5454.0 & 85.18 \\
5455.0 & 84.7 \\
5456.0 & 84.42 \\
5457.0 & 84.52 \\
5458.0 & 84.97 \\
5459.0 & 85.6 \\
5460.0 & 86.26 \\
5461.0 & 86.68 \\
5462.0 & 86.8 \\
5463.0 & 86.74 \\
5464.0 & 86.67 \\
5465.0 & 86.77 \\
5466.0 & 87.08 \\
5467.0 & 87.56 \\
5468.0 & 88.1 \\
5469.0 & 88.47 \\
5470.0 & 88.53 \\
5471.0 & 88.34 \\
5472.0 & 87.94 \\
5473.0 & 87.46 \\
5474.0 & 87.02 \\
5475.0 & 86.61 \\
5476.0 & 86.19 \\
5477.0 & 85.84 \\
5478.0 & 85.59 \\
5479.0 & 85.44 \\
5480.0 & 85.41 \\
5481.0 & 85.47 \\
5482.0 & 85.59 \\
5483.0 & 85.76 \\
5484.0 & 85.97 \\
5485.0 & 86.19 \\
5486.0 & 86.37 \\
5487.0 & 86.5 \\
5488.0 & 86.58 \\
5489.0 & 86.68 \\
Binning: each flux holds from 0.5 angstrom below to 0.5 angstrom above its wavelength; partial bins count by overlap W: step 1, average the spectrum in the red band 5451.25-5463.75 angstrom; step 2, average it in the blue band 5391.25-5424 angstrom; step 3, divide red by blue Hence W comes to 1.00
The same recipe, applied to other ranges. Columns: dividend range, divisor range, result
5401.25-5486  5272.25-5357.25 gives 0.98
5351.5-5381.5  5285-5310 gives 0.97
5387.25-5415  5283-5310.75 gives 0.94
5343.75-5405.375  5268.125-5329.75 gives 0.98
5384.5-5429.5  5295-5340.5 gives 0.97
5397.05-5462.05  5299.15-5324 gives 0.96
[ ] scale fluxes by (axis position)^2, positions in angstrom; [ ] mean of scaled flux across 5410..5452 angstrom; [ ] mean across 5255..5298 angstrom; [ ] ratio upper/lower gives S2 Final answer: 1.1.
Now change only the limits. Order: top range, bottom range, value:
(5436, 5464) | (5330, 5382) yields 1.03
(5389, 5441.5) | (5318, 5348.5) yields 1.02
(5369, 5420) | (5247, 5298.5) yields 1.03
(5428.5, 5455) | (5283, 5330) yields 1.02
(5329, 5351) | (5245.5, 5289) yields 1.02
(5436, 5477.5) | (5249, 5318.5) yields 1.05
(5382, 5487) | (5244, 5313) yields 1.04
